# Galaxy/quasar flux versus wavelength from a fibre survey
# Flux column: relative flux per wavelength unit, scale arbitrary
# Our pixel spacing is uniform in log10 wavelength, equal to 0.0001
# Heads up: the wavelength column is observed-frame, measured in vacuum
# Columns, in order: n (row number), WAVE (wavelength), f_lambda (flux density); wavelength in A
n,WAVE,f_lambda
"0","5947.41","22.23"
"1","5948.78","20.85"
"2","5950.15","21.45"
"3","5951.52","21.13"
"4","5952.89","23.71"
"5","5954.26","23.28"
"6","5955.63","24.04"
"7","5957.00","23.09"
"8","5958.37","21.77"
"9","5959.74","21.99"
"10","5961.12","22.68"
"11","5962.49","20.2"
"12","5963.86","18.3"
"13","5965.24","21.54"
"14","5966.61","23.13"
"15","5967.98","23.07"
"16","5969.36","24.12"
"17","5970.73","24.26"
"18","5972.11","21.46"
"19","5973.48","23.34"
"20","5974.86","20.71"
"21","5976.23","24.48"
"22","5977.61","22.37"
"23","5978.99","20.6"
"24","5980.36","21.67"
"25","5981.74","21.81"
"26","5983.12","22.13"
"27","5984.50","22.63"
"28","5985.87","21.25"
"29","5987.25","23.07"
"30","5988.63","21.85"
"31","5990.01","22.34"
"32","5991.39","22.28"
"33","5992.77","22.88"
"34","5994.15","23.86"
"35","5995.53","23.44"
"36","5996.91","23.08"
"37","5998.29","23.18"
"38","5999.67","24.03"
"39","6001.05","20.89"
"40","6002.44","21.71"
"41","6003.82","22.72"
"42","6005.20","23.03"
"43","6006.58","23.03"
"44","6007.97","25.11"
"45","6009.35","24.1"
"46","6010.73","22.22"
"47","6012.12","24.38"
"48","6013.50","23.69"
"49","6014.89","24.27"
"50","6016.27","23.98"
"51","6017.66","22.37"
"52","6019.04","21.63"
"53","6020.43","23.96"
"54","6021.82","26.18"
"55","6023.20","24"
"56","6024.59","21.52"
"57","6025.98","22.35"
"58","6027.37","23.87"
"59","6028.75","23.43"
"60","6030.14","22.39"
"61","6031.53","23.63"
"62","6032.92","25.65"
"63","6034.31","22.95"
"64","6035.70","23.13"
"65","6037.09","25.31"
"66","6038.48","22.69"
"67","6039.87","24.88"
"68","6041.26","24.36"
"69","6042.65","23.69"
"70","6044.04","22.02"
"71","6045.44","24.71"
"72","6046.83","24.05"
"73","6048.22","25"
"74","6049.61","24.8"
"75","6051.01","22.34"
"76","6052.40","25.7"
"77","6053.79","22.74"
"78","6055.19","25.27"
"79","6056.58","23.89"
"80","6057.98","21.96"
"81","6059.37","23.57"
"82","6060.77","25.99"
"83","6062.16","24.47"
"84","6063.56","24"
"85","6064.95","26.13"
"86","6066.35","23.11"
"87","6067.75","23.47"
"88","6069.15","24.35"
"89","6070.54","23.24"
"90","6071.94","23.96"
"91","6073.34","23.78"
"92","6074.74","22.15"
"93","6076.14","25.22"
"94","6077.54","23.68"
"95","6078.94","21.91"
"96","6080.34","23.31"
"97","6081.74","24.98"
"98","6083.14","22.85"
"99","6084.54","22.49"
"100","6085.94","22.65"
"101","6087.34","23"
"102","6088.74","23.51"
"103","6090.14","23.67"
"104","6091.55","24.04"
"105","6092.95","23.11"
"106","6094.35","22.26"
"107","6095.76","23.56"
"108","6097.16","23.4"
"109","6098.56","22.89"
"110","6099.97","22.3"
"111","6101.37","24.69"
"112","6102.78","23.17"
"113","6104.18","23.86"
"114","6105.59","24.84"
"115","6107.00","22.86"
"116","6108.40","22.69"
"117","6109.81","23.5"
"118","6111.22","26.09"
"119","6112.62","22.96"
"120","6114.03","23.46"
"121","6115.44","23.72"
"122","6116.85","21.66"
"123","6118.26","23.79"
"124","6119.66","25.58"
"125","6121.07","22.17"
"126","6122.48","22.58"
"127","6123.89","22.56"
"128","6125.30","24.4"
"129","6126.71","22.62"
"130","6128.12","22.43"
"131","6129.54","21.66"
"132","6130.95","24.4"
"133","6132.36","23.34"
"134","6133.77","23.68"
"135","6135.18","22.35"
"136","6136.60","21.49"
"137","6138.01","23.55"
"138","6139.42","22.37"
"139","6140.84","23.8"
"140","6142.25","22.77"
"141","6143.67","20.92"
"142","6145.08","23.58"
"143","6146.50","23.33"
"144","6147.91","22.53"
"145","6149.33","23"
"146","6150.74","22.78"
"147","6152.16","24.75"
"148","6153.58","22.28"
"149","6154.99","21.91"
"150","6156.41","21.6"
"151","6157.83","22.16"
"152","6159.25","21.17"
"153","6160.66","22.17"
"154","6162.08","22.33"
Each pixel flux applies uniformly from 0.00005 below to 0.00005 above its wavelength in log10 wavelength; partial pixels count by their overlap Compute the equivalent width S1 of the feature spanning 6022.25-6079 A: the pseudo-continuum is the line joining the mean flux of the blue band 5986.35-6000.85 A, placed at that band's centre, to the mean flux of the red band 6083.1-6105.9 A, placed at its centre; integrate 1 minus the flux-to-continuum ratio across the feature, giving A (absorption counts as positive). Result -1.7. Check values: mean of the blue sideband 22.9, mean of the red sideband 23.3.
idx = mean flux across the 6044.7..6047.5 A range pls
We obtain 24.3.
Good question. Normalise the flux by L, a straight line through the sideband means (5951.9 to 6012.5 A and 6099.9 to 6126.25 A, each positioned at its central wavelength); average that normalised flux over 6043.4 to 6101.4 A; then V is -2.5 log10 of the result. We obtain -0.019 mag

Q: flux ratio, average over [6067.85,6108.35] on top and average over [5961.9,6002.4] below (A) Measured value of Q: 1.05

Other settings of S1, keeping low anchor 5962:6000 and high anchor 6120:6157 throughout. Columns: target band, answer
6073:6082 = -0.3 A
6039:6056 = -1.2 A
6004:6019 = -0.7 A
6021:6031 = -0.4 A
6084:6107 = -0.6 A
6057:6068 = -0.7 A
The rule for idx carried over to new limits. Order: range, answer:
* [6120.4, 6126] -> 22.9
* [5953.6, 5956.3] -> 23.7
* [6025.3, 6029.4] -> 23.2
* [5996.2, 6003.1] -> 22.6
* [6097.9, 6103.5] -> 23.3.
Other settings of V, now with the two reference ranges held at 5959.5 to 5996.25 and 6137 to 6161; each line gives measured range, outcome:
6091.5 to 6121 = -0.05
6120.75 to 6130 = 0.00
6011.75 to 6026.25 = -0.05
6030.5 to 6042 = -0.08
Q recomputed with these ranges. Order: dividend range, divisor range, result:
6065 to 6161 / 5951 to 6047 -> 1.01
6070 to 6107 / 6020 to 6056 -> 0.98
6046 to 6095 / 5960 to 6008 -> 1.06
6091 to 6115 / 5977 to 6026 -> 1.03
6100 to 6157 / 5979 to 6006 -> 1.03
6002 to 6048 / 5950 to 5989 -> 1.06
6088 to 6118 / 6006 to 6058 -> 0.99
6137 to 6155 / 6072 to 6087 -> 0.98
